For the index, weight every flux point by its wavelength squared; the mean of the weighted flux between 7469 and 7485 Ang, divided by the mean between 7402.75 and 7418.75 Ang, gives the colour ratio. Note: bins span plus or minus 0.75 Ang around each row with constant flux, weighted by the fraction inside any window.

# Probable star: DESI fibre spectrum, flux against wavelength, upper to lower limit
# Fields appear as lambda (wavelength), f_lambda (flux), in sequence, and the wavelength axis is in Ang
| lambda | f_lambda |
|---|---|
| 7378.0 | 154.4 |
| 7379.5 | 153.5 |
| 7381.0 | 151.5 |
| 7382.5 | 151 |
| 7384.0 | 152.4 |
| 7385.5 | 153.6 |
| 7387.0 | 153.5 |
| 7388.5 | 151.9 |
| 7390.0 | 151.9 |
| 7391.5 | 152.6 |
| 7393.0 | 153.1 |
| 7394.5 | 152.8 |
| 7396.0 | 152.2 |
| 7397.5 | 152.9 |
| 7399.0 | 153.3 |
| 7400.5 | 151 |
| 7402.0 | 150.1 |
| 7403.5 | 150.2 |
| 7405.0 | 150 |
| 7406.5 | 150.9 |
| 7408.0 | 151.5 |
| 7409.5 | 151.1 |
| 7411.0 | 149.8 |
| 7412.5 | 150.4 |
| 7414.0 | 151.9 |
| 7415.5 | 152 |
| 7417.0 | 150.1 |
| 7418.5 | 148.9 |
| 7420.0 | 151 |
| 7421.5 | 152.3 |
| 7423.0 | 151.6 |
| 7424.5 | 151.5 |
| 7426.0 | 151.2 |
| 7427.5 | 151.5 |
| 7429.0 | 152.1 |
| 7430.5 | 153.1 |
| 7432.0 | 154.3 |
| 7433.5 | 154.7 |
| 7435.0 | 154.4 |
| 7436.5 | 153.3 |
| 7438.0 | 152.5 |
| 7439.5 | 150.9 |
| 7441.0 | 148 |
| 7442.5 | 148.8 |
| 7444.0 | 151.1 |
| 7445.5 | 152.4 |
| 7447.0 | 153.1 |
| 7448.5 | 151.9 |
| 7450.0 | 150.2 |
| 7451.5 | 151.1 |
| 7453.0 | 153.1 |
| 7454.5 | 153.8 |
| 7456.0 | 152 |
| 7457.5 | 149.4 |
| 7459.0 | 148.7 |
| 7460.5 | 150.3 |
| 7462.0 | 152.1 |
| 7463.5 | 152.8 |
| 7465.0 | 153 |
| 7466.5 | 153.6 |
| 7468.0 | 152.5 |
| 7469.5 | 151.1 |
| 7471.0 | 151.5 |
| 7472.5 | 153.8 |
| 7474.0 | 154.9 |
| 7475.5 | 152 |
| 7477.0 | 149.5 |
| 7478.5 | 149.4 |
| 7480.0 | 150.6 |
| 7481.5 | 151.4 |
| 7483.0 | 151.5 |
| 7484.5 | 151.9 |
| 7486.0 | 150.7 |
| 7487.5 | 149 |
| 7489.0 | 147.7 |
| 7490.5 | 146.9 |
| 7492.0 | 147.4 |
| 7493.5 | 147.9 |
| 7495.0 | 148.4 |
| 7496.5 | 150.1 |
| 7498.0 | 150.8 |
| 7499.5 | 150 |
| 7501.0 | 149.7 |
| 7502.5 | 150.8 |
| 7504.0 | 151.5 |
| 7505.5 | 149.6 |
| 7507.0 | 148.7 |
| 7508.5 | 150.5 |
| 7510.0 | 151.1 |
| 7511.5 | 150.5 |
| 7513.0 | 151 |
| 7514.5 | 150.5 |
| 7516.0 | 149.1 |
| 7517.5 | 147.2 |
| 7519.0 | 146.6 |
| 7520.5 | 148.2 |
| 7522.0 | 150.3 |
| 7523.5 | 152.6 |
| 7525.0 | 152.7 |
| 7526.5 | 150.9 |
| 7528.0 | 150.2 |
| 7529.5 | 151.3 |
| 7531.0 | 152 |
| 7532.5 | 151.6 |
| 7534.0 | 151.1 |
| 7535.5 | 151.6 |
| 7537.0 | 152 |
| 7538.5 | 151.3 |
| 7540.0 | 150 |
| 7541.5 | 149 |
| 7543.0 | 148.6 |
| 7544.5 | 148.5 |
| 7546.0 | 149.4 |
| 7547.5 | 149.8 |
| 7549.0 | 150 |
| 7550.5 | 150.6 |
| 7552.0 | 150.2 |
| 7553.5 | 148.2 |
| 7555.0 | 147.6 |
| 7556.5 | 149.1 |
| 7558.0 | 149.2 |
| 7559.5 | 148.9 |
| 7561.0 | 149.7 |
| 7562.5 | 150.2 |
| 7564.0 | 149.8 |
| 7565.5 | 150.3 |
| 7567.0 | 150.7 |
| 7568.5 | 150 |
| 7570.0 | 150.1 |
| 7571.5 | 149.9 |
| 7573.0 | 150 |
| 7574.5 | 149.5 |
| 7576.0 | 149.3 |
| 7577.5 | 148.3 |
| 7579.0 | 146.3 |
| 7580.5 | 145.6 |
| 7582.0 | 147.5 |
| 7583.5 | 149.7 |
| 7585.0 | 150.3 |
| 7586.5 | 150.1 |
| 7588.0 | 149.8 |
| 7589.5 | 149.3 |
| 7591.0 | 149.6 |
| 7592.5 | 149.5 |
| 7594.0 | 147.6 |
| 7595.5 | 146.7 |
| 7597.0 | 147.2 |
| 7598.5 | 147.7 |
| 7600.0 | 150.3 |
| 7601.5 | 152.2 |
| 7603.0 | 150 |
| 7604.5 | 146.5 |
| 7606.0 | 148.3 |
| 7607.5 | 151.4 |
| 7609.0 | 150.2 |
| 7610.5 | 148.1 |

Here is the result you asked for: 1.0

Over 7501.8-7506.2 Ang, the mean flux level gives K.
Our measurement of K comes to 151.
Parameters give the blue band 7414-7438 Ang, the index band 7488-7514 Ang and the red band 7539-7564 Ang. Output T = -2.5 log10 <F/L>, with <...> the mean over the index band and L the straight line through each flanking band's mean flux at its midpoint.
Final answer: 0.007 mag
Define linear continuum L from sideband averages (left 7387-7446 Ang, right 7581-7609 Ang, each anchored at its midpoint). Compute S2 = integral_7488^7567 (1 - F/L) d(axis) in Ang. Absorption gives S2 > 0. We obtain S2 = 0.1 Ang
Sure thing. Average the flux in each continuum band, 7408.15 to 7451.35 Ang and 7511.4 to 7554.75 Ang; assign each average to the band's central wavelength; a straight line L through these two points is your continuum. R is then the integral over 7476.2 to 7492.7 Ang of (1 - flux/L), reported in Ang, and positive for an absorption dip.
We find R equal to 0.13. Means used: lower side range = 152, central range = 150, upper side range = 150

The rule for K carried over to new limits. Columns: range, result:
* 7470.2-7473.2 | 153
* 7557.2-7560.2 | 149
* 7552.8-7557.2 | 148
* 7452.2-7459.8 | 151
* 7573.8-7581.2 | 148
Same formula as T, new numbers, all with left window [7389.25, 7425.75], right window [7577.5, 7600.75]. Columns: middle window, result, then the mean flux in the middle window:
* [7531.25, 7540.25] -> -0.015 mag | 151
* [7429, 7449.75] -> -0.009 mag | 152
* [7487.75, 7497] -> 0.014 mag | 148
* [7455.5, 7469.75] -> -0.008 mag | 152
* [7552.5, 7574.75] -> -0.005 mag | 150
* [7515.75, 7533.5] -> -0.006 mag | 150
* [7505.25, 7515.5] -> -0.004 mag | 150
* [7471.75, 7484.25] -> -0.010 mag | 152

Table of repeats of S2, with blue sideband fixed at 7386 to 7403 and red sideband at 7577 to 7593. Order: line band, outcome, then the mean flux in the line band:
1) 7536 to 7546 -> 0.0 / 150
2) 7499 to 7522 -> 0.1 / 150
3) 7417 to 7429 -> 0.0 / 151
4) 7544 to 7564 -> 0.0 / 149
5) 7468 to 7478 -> -0.1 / 152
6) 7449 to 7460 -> 0.0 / 151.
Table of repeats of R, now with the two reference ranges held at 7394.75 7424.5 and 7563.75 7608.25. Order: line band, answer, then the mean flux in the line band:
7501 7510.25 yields 0.0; 150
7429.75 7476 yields -0.4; 152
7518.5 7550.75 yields -0.2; 150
